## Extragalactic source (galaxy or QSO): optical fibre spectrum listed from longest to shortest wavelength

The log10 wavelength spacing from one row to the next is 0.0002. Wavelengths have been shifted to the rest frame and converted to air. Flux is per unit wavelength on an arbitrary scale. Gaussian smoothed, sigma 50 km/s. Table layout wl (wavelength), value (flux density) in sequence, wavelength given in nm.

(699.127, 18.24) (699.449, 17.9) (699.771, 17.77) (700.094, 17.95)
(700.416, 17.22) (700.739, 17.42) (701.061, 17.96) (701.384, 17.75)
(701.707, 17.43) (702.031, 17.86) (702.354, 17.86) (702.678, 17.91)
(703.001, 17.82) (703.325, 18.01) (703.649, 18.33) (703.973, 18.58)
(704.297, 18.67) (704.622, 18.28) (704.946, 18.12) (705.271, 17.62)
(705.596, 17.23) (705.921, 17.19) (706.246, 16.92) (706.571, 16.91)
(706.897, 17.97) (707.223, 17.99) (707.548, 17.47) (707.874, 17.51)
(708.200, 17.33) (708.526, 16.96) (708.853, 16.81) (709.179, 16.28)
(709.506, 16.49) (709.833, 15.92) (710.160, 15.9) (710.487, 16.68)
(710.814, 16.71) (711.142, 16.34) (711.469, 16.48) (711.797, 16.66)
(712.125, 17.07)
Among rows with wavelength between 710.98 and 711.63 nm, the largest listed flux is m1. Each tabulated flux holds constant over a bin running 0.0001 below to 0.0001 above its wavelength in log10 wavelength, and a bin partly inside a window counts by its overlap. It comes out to 16.48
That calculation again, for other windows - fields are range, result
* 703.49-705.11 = 18.67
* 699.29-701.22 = 17.96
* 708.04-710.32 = 17.33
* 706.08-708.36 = 17.99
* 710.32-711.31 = 16.71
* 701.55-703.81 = 18.33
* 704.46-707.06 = 18.28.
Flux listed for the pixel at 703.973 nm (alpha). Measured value 18.58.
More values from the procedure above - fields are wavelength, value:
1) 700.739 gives 17.42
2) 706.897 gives 17.97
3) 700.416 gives 17.22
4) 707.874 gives 17.51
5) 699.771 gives 17.77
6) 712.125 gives 17.07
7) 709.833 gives 15.92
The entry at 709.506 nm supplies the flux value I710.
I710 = 16.49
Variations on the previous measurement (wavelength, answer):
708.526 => 16.96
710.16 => 15.9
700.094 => 17.95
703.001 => 17.82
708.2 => 17.33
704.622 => 18.28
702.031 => 17.86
